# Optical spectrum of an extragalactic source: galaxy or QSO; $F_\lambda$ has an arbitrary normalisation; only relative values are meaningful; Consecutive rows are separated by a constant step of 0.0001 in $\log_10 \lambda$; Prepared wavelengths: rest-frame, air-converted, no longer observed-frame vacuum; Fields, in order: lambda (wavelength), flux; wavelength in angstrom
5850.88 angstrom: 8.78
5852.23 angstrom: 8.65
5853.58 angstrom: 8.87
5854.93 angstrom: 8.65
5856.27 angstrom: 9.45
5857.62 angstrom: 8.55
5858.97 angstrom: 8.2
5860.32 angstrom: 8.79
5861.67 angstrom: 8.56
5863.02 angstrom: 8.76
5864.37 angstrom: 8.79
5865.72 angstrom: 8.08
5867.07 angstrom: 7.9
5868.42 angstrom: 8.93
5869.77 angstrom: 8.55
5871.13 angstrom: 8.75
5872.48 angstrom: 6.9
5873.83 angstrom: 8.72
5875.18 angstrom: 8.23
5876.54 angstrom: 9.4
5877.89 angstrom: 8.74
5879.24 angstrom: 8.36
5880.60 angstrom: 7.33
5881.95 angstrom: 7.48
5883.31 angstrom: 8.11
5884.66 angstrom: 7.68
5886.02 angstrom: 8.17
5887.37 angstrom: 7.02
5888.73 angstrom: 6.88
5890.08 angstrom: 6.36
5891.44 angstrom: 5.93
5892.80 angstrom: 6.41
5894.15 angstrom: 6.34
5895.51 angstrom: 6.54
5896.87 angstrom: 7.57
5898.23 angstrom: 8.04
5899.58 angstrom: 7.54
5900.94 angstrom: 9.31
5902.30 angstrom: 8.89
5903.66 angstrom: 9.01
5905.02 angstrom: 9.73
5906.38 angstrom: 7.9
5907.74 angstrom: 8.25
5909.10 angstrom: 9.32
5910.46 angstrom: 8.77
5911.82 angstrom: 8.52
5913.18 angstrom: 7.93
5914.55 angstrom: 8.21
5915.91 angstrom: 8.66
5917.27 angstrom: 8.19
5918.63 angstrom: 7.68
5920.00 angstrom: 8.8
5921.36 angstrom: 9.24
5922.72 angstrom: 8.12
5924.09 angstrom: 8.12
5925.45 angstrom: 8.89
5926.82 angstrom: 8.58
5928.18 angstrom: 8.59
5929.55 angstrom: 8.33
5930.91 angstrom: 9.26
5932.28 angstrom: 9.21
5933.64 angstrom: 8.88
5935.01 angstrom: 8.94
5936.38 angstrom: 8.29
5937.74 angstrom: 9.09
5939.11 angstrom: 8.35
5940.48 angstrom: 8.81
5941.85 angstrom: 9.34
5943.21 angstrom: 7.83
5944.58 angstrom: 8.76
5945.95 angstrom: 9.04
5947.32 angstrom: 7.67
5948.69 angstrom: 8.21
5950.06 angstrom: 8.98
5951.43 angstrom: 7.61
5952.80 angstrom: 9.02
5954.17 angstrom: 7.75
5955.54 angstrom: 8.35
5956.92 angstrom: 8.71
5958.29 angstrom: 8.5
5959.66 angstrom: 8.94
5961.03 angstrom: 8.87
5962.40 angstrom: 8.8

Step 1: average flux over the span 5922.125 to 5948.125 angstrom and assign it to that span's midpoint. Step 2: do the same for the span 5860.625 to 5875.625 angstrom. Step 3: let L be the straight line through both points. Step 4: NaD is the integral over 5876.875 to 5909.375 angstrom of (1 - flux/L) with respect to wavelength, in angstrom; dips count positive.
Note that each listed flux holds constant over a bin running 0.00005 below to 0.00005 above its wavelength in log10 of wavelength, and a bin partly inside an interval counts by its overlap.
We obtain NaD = 2.68 angstrom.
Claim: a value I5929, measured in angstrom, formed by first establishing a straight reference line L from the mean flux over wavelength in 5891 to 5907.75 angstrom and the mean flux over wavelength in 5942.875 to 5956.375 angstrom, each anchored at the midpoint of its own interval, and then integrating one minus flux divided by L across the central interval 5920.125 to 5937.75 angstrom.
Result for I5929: -1.31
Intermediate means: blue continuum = 7.81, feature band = 8.73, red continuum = 8.33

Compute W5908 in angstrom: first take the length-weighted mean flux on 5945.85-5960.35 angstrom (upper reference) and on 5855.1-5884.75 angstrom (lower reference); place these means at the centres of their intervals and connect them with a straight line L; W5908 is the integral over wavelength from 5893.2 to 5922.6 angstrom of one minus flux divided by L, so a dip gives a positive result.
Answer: 0.4 angstrom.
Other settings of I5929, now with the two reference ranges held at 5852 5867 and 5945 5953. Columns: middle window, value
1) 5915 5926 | 0.0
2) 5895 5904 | 0.4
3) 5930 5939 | -0.5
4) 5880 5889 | 1.1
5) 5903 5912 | -0.3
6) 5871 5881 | 0.3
